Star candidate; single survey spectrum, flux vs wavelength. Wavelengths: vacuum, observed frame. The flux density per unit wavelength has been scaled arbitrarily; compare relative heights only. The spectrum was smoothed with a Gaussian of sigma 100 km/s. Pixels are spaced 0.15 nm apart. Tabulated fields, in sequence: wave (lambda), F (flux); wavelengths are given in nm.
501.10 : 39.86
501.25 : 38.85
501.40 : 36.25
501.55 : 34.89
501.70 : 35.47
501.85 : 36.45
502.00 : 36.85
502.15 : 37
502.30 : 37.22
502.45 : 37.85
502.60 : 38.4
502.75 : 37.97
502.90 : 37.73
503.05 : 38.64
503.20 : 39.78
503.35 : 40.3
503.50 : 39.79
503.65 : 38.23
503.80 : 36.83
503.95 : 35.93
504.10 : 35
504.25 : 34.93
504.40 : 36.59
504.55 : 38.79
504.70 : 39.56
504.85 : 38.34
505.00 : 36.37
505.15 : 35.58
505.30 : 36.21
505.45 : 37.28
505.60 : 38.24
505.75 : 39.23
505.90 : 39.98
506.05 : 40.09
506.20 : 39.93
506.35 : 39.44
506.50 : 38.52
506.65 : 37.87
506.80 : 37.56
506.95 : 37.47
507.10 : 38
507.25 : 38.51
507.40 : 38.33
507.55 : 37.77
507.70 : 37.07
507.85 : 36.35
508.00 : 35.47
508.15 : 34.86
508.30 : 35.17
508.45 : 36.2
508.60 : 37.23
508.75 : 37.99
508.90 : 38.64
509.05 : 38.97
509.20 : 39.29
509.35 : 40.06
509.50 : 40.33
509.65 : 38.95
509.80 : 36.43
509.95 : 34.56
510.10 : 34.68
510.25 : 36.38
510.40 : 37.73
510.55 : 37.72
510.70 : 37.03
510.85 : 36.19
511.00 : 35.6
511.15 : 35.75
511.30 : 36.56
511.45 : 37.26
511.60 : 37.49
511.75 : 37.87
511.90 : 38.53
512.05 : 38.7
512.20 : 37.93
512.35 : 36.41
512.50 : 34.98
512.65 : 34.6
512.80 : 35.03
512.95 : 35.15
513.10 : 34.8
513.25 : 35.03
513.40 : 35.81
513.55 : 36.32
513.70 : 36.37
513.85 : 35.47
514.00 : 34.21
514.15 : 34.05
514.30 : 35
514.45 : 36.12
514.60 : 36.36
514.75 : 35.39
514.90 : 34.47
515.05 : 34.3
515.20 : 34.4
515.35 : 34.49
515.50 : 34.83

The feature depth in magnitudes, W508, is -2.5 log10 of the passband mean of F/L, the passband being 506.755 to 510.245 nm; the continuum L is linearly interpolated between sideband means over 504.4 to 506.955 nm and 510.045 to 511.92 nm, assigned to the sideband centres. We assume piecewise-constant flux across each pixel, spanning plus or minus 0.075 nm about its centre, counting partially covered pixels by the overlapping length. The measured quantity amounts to 0.00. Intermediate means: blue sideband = 38.2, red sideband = 36.8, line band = 37.4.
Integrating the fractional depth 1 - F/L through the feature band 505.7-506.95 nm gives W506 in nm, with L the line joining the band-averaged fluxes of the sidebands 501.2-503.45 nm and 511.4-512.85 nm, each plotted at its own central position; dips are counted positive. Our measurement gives -0.056 nm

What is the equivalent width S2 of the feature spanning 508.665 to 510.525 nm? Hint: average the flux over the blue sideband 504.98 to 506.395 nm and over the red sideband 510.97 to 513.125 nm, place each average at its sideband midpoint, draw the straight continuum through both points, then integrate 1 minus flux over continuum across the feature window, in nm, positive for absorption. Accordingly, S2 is -0.03 nm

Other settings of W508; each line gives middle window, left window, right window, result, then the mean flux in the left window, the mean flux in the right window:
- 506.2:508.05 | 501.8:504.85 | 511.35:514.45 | -0.022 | 37.7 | 36.1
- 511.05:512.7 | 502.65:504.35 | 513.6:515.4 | -0.036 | 37.7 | 35.1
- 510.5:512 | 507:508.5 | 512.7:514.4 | -0.035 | 36.8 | 35.2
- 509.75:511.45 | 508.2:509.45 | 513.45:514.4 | 0.021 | 37.9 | 35.3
